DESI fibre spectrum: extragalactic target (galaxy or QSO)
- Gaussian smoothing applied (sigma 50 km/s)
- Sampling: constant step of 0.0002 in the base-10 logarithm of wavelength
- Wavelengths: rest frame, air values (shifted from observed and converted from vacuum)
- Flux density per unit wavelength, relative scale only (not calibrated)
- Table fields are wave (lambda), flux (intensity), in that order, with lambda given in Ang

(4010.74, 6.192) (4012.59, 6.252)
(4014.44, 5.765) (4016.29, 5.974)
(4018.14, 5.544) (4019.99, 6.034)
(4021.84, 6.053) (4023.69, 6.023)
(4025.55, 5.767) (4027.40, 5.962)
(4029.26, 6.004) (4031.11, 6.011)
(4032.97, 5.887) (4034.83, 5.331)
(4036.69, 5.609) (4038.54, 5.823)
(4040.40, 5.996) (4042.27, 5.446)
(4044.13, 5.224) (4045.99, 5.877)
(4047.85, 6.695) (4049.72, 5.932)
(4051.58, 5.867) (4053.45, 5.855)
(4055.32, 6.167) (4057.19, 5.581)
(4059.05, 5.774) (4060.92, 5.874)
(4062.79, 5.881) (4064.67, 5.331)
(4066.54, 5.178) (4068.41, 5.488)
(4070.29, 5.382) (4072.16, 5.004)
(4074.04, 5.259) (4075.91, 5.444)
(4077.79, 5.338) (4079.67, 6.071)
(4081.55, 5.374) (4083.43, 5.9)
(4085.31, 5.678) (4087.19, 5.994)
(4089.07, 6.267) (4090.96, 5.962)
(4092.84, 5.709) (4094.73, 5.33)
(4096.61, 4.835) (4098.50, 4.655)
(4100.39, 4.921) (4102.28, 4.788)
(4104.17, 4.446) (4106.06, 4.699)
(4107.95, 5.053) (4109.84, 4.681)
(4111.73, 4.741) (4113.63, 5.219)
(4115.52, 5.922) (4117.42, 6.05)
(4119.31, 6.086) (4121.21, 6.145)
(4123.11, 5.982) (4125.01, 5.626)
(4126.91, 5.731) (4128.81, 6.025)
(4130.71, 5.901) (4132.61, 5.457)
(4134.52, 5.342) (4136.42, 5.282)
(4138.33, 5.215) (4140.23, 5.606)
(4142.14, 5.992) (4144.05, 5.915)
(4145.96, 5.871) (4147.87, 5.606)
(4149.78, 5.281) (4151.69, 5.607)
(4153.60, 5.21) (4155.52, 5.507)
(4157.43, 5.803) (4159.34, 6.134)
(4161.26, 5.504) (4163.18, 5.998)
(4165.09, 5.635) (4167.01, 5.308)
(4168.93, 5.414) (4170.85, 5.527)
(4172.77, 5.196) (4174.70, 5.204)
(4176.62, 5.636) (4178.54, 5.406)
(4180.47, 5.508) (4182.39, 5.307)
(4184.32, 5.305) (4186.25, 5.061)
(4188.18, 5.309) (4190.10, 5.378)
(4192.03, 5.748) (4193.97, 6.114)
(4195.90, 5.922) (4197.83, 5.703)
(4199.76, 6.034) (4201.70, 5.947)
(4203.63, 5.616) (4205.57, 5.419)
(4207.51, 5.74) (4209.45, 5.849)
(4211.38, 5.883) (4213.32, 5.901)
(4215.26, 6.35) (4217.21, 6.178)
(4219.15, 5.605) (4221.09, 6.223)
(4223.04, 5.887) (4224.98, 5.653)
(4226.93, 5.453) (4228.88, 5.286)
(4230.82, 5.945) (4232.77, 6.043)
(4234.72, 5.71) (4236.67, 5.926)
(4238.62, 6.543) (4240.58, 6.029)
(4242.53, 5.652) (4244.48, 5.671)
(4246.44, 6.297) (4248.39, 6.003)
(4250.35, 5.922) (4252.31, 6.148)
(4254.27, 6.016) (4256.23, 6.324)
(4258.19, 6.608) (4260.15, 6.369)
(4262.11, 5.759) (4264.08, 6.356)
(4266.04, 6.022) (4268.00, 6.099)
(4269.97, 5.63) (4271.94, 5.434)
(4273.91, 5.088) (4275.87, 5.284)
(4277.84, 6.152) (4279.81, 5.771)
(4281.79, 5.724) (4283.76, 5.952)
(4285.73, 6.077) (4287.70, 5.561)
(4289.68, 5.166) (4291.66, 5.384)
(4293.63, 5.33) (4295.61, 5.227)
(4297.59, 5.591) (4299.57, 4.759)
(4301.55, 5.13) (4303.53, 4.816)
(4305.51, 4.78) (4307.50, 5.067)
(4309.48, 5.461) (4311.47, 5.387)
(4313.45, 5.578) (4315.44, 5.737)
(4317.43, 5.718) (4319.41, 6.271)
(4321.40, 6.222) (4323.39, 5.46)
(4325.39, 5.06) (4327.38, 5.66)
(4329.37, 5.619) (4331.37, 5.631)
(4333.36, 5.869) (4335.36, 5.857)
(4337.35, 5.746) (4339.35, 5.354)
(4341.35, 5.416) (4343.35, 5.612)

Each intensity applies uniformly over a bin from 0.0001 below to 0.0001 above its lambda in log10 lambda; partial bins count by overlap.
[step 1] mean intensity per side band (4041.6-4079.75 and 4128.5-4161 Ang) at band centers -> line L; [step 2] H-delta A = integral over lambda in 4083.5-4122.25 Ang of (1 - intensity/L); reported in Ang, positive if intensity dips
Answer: 1.8 Ang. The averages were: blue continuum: 5.64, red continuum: 5.62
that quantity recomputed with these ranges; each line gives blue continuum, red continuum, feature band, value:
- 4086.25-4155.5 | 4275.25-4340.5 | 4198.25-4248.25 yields -3.4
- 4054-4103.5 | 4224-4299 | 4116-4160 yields -0.8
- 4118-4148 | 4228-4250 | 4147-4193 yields 2.6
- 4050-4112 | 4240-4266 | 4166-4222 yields 2.0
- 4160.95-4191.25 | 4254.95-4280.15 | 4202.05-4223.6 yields -1.0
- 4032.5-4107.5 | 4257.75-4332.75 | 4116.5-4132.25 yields -1.1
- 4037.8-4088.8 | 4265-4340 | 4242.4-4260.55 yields -1.7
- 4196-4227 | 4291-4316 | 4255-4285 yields -2.4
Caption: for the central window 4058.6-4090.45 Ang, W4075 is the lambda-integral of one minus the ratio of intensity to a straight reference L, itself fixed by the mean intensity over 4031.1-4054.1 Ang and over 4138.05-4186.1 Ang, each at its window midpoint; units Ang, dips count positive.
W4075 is 0.7 Ang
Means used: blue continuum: 5.8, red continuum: 5.54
